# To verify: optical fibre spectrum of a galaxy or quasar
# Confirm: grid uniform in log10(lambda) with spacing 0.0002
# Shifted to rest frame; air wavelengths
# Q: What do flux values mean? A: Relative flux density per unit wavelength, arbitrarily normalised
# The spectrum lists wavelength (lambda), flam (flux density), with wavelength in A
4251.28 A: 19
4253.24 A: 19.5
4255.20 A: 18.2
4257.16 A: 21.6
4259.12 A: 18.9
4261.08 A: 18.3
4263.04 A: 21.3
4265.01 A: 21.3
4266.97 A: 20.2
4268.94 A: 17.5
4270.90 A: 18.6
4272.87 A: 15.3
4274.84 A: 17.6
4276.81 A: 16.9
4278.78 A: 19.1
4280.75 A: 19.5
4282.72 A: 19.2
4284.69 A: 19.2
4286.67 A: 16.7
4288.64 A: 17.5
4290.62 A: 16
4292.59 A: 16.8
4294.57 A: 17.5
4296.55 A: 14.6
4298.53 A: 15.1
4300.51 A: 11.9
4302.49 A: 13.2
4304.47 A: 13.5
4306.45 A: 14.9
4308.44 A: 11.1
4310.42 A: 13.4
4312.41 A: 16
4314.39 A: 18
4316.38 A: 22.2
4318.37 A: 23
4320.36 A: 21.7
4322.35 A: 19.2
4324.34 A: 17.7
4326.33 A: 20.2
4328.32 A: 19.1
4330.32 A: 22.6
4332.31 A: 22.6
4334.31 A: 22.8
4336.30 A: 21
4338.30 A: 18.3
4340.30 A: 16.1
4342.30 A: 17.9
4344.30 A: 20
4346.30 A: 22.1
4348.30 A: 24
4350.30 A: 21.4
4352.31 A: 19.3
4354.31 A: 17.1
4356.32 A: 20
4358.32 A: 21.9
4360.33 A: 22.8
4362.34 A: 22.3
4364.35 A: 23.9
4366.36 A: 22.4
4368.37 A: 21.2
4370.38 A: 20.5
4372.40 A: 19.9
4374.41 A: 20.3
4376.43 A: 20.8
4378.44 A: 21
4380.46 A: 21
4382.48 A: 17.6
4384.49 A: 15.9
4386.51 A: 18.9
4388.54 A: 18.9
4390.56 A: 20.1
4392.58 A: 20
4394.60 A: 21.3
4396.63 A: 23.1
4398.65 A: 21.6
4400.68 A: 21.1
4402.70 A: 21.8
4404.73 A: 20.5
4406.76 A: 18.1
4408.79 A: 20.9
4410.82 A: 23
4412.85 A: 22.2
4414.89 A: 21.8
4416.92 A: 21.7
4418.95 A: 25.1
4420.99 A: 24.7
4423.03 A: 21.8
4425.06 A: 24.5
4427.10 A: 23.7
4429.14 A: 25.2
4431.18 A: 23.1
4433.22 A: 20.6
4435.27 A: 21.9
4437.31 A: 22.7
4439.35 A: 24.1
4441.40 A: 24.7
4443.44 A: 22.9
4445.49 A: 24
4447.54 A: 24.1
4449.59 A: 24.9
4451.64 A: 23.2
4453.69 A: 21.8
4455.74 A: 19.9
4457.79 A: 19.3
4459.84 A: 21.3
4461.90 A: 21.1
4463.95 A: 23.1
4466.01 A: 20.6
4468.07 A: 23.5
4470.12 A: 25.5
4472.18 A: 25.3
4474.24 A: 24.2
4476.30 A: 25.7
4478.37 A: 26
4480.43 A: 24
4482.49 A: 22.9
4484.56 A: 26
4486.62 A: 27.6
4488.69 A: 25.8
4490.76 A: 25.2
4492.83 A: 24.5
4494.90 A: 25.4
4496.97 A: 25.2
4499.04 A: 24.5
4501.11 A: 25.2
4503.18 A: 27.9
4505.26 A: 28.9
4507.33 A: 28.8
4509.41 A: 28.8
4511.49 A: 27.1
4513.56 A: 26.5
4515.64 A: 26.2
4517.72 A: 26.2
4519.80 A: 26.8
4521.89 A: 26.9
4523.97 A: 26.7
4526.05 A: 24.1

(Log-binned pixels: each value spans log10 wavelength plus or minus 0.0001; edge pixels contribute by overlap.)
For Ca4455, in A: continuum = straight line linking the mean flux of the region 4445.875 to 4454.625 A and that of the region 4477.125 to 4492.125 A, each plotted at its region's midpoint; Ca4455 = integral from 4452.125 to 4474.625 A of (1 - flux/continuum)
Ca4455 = 1.8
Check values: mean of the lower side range 23.5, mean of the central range 22.3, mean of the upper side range 25.3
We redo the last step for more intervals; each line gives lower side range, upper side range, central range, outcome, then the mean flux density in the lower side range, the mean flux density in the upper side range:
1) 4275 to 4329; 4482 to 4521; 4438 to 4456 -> 0.3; 17.2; 26.3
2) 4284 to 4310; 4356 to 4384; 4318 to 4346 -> -3.5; 15.1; 21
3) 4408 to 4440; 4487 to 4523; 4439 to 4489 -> 2.2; 22.9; 26.5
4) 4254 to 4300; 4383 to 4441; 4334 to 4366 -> -1.0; 18.1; 21.7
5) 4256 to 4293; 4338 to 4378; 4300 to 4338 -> 2.9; 18.5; 20.7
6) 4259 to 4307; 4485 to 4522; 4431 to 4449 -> 0.5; 17.2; 26.5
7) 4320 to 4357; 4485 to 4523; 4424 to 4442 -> 0.3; 20.1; 26.5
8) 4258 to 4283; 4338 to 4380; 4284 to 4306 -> 4.2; 18.8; 20.7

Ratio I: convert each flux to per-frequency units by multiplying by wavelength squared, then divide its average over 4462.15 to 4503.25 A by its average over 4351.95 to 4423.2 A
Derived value 1.23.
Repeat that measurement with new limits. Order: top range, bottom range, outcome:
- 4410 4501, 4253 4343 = 1.40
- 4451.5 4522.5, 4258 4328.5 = 1.55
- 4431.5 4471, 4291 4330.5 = 1.42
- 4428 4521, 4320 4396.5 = 1.27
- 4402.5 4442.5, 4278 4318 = 1.46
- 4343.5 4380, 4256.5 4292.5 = 1.19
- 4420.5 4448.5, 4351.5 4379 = 1.15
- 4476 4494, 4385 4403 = 1.28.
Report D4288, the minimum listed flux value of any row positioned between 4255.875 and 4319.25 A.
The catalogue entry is 11.1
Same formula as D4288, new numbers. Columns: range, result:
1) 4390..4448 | 18.1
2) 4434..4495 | 19.3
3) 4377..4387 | 15.9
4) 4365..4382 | 19.9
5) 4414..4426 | 21.7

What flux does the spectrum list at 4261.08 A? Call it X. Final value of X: 18.3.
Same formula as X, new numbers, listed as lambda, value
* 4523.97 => 26.7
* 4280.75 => 19.5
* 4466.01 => 20.6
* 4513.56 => 26.5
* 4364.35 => 23.9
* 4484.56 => 26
